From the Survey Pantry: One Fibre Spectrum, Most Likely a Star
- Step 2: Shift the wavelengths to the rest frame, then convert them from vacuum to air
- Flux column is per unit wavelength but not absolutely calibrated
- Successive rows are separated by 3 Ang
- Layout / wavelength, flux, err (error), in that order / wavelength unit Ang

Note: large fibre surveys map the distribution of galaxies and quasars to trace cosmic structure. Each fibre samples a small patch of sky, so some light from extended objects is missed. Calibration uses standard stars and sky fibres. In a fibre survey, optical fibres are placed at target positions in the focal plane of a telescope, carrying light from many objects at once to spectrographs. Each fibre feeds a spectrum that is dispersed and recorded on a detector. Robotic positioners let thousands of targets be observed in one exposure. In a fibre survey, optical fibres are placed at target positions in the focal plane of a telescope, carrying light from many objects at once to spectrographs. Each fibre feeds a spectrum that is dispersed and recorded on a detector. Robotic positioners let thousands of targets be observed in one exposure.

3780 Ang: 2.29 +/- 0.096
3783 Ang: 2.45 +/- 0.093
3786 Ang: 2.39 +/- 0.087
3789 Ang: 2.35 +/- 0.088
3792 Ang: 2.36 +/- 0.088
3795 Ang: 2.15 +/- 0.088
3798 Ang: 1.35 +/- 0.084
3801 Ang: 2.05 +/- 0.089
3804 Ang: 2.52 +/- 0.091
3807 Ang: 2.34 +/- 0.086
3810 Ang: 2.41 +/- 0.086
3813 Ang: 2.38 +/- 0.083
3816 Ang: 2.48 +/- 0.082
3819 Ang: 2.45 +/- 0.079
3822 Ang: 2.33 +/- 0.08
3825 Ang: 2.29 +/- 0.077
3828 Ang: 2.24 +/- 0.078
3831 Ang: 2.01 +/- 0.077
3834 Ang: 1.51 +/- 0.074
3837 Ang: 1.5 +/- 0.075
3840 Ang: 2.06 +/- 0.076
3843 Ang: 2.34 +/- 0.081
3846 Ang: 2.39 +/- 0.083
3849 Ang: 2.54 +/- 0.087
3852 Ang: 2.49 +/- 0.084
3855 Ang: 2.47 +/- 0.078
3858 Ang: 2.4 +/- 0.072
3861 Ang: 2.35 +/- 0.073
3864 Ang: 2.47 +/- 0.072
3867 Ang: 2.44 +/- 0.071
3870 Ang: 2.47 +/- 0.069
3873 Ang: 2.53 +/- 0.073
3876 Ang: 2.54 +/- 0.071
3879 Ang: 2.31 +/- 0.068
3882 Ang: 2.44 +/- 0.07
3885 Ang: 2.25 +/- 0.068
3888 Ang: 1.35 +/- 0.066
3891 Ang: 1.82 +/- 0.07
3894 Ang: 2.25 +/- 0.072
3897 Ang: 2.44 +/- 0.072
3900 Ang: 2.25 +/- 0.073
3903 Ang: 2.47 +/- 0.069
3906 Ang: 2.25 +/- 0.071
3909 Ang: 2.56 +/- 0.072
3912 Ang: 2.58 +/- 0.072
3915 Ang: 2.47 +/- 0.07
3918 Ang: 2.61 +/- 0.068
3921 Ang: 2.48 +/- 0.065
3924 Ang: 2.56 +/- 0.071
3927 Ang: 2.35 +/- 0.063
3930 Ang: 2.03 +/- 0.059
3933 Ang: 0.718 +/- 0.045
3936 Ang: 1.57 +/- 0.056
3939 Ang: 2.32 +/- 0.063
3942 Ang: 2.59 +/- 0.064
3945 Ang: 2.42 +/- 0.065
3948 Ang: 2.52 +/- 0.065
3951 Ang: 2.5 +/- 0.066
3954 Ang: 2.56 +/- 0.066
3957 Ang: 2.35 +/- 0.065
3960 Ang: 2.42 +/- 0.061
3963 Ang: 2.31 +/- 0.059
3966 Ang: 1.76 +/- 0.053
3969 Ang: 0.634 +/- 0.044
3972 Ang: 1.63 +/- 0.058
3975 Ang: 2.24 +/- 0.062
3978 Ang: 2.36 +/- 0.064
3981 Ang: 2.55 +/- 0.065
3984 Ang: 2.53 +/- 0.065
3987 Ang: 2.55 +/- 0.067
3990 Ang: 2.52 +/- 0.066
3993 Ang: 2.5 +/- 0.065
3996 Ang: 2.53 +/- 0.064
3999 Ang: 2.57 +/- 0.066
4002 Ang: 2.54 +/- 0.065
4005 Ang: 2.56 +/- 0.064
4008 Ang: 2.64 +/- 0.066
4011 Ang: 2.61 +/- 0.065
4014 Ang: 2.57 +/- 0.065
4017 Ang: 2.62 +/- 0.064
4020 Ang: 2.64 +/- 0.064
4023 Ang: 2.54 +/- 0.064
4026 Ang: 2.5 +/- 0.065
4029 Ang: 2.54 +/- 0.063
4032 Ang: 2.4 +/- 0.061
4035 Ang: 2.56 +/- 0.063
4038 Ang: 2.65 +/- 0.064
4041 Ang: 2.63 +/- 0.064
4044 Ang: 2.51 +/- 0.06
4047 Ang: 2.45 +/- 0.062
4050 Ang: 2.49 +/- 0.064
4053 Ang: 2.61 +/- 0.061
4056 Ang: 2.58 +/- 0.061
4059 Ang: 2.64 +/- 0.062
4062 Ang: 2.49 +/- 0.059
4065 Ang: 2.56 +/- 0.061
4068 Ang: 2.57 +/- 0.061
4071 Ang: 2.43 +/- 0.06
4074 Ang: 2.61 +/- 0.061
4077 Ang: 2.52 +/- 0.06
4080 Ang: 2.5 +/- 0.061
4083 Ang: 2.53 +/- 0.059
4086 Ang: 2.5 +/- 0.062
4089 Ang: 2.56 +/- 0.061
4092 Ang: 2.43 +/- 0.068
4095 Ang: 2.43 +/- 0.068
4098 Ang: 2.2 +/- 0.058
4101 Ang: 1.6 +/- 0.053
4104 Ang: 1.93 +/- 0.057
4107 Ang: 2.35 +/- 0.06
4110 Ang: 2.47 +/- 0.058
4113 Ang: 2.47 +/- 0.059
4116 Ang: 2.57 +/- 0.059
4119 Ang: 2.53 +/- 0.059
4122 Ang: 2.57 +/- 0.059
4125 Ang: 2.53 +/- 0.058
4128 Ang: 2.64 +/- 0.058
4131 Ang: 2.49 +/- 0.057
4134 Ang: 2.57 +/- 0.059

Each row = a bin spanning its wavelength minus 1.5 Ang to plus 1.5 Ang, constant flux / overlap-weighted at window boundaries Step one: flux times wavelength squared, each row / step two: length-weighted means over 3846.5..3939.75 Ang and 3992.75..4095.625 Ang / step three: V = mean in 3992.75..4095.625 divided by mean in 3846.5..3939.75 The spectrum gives 1.20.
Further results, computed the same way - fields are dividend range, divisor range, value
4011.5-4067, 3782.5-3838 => 1.31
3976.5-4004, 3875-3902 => 1.22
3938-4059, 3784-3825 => 1.18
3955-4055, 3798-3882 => 1.14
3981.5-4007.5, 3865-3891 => 1.19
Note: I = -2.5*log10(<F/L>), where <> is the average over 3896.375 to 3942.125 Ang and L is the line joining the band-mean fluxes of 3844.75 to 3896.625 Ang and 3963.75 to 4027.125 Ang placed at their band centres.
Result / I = 0.04 mag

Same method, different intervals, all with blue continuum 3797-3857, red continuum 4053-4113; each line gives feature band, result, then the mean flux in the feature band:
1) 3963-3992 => 0.114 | 2.1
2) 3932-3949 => 0.131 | 2.05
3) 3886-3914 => 0.025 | 2.22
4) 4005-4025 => -0.101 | 2.6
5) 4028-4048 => -0.066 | 2.54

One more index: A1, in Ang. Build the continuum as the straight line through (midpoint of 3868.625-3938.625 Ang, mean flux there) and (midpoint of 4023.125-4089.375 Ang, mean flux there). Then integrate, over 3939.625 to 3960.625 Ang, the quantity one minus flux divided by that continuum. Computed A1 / -1.4 Ang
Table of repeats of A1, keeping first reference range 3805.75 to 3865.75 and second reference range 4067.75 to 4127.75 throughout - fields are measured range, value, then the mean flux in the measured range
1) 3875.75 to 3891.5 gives 1.3 Ang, 2.1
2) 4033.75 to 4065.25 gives -2.3 Ang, 2.56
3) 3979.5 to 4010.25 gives -2.5 Ang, 2.55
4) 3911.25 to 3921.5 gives -1.0 Ang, 2.54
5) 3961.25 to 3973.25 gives 3.8 Ang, 1.6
